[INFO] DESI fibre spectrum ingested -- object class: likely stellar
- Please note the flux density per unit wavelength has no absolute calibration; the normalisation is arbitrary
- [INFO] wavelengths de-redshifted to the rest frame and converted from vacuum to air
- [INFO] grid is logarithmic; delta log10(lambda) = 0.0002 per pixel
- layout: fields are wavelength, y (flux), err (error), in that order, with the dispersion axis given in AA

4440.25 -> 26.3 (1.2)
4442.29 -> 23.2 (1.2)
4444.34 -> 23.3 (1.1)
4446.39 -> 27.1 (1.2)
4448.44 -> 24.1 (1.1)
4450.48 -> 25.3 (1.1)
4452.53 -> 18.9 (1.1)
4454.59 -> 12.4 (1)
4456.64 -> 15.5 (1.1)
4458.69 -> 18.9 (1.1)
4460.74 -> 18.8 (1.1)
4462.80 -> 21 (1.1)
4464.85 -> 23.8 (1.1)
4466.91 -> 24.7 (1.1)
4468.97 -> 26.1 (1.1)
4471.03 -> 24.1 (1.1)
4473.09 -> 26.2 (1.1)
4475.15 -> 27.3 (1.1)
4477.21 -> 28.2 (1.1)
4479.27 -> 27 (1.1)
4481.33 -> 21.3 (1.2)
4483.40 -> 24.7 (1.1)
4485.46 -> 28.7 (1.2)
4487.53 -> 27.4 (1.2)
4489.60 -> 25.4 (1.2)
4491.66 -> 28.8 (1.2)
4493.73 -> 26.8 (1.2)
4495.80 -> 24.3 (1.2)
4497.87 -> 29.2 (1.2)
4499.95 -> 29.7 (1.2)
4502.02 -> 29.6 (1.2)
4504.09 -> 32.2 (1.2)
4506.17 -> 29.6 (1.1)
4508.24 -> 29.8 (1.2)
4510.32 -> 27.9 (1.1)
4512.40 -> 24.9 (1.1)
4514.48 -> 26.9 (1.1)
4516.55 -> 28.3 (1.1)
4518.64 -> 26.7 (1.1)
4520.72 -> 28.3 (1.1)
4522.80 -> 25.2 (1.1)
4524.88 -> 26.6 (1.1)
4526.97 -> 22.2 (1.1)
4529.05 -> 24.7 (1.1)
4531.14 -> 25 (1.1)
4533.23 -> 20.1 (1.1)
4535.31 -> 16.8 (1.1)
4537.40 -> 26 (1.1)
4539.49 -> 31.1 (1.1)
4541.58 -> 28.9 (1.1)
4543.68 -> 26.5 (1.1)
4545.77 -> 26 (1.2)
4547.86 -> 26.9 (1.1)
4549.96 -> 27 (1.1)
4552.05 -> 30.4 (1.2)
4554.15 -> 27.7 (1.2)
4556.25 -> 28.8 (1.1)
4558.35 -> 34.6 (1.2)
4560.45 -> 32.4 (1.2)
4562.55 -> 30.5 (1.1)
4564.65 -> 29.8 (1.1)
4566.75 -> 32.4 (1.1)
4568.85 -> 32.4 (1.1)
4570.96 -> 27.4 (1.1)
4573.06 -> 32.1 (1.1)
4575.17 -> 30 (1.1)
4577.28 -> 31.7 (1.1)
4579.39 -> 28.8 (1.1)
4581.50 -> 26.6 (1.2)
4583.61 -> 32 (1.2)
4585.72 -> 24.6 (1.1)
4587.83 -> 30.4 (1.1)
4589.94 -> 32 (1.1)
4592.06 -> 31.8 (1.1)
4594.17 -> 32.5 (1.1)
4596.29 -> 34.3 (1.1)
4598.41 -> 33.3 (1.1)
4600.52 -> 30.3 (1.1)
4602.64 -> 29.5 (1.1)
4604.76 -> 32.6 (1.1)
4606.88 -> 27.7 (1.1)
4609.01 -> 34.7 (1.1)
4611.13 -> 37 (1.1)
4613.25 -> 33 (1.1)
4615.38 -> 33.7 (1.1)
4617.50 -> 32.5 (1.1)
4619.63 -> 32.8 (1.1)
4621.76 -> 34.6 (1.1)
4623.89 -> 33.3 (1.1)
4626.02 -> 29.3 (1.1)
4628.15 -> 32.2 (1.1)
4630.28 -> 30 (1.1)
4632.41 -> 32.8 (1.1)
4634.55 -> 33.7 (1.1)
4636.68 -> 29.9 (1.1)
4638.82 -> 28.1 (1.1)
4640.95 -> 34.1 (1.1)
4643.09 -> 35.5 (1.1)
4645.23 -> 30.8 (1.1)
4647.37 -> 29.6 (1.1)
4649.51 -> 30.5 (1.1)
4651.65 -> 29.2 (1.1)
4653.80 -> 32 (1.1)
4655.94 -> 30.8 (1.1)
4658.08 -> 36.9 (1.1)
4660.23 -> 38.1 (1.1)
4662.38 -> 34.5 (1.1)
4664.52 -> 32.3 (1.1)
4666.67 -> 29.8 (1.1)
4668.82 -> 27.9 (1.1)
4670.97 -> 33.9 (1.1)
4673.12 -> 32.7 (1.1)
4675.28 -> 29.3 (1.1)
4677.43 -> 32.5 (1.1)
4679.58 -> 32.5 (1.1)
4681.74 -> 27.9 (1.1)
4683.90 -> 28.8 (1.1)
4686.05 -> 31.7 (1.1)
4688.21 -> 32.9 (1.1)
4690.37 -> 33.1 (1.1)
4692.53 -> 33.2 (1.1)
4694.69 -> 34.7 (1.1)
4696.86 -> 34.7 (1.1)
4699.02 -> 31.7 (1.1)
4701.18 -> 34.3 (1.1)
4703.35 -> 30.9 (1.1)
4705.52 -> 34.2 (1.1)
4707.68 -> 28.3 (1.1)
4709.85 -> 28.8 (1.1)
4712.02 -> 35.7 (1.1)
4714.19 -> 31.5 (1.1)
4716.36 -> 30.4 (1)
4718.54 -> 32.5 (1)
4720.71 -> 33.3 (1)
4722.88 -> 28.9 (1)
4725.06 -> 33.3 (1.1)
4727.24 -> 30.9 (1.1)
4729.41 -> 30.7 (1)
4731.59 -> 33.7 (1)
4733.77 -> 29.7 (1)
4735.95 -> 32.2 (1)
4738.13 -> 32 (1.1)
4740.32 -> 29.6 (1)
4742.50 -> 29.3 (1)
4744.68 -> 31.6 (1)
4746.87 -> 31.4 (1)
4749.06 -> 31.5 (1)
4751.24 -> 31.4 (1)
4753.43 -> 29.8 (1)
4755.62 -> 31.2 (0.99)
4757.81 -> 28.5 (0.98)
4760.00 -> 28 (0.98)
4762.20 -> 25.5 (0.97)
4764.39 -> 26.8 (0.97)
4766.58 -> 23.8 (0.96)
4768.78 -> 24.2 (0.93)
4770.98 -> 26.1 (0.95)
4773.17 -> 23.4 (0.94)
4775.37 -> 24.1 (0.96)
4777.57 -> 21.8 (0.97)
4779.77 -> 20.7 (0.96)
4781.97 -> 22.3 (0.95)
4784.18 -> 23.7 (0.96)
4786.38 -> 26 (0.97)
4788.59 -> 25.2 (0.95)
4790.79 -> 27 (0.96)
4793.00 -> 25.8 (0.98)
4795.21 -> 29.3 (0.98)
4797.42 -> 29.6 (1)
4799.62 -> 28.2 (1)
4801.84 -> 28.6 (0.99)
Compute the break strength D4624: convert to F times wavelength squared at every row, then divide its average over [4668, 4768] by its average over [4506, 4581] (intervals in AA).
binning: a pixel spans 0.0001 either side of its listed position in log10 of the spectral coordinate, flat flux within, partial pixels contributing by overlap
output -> 1.20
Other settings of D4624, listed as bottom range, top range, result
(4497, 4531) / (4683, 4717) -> 1.27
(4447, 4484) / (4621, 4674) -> 1.53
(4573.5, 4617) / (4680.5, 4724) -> 1.06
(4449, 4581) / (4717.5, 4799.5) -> 1.18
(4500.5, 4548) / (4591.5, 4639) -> 1.26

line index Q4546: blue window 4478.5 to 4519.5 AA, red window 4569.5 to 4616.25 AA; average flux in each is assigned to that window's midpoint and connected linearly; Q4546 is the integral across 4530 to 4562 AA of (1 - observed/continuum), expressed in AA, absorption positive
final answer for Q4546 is 2.3 AA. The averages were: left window 27.5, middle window 27.3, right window 31.2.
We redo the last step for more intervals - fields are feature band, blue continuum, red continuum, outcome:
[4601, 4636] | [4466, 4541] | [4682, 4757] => -3.81 AA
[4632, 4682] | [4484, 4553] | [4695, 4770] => -4.50 AA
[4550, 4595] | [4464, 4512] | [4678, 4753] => -2.45 AA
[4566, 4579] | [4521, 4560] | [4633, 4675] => -1.29 AA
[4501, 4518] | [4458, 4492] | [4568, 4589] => -1.41 AA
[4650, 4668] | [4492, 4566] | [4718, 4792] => -3.16 AA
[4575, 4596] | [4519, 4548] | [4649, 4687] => -1.81 AA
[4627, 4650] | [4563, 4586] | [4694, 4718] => -0.37 AA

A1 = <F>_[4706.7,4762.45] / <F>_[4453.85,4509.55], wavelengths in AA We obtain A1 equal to 1.2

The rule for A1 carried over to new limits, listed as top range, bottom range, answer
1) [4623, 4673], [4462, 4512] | 1.19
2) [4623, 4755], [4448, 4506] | 1.28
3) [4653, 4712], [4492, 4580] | 1.15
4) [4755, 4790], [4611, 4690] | 0.78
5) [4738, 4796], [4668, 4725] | 0.85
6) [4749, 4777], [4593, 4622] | 0.83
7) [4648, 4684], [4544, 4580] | 1.06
